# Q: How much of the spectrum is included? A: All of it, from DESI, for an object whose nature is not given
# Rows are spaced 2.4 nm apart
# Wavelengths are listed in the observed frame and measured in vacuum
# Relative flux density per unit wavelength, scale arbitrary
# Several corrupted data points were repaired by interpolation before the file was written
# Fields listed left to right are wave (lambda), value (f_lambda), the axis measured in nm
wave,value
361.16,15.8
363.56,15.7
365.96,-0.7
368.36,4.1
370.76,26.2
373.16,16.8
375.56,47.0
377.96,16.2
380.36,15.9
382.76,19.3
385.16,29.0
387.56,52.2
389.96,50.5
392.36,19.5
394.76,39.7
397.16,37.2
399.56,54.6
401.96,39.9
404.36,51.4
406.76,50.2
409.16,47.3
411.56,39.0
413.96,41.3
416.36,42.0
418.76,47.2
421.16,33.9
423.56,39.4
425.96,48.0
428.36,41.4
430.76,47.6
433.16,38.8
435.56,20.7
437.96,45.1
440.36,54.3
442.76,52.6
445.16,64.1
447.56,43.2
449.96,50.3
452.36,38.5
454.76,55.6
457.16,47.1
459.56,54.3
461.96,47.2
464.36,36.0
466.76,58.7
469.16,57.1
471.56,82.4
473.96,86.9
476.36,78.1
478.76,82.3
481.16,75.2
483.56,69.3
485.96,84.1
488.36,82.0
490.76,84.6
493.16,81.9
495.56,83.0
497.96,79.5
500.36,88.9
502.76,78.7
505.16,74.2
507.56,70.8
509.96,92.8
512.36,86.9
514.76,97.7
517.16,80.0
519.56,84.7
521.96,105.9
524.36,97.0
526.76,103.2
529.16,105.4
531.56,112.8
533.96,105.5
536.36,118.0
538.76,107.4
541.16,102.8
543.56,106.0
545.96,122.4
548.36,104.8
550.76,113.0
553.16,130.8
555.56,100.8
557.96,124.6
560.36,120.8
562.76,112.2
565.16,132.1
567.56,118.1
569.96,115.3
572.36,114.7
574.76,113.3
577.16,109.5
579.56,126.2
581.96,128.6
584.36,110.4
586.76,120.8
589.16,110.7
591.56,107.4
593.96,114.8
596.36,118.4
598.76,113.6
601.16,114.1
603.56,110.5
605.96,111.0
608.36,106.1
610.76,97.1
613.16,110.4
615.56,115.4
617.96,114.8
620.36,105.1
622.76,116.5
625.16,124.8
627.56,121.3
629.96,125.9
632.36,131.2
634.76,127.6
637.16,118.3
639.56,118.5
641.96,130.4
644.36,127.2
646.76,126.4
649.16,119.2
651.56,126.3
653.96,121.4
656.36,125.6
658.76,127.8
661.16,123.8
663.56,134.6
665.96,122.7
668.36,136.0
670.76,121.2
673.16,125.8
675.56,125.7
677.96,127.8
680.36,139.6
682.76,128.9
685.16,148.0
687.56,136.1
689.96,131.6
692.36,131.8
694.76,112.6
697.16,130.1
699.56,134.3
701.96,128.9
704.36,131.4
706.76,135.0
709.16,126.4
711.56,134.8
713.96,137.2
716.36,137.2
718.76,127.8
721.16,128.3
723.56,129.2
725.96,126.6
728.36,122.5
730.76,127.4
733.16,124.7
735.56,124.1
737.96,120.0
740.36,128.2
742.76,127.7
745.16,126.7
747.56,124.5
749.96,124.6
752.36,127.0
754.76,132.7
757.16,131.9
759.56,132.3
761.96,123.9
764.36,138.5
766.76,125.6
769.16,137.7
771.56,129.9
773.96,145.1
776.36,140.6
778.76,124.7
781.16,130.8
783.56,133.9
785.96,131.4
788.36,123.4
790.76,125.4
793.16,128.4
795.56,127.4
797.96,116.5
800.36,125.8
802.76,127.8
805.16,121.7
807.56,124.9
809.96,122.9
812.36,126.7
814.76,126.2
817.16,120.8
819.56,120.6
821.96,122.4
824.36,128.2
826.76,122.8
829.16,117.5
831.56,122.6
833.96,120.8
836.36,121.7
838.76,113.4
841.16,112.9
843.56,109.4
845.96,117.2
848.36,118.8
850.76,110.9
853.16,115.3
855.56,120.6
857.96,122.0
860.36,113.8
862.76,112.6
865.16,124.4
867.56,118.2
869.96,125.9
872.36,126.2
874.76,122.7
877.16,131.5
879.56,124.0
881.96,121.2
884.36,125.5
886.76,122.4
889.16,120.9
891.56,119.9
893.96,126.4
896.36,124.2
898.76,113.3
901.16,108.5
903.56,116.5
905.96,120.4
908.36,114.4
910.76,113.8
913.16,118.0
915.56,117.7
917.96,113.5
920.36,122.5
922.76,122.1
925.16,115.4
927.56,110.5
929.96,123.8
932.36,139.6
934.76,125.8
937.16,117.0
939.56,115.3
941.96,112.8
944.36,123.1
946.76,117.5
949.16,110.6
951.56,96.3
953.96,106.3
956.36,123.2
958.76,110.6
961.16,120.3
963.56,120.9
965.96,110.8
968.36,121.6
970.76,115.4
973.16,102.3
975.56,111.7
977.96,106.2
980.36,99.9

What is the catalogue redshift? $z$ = 0.18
